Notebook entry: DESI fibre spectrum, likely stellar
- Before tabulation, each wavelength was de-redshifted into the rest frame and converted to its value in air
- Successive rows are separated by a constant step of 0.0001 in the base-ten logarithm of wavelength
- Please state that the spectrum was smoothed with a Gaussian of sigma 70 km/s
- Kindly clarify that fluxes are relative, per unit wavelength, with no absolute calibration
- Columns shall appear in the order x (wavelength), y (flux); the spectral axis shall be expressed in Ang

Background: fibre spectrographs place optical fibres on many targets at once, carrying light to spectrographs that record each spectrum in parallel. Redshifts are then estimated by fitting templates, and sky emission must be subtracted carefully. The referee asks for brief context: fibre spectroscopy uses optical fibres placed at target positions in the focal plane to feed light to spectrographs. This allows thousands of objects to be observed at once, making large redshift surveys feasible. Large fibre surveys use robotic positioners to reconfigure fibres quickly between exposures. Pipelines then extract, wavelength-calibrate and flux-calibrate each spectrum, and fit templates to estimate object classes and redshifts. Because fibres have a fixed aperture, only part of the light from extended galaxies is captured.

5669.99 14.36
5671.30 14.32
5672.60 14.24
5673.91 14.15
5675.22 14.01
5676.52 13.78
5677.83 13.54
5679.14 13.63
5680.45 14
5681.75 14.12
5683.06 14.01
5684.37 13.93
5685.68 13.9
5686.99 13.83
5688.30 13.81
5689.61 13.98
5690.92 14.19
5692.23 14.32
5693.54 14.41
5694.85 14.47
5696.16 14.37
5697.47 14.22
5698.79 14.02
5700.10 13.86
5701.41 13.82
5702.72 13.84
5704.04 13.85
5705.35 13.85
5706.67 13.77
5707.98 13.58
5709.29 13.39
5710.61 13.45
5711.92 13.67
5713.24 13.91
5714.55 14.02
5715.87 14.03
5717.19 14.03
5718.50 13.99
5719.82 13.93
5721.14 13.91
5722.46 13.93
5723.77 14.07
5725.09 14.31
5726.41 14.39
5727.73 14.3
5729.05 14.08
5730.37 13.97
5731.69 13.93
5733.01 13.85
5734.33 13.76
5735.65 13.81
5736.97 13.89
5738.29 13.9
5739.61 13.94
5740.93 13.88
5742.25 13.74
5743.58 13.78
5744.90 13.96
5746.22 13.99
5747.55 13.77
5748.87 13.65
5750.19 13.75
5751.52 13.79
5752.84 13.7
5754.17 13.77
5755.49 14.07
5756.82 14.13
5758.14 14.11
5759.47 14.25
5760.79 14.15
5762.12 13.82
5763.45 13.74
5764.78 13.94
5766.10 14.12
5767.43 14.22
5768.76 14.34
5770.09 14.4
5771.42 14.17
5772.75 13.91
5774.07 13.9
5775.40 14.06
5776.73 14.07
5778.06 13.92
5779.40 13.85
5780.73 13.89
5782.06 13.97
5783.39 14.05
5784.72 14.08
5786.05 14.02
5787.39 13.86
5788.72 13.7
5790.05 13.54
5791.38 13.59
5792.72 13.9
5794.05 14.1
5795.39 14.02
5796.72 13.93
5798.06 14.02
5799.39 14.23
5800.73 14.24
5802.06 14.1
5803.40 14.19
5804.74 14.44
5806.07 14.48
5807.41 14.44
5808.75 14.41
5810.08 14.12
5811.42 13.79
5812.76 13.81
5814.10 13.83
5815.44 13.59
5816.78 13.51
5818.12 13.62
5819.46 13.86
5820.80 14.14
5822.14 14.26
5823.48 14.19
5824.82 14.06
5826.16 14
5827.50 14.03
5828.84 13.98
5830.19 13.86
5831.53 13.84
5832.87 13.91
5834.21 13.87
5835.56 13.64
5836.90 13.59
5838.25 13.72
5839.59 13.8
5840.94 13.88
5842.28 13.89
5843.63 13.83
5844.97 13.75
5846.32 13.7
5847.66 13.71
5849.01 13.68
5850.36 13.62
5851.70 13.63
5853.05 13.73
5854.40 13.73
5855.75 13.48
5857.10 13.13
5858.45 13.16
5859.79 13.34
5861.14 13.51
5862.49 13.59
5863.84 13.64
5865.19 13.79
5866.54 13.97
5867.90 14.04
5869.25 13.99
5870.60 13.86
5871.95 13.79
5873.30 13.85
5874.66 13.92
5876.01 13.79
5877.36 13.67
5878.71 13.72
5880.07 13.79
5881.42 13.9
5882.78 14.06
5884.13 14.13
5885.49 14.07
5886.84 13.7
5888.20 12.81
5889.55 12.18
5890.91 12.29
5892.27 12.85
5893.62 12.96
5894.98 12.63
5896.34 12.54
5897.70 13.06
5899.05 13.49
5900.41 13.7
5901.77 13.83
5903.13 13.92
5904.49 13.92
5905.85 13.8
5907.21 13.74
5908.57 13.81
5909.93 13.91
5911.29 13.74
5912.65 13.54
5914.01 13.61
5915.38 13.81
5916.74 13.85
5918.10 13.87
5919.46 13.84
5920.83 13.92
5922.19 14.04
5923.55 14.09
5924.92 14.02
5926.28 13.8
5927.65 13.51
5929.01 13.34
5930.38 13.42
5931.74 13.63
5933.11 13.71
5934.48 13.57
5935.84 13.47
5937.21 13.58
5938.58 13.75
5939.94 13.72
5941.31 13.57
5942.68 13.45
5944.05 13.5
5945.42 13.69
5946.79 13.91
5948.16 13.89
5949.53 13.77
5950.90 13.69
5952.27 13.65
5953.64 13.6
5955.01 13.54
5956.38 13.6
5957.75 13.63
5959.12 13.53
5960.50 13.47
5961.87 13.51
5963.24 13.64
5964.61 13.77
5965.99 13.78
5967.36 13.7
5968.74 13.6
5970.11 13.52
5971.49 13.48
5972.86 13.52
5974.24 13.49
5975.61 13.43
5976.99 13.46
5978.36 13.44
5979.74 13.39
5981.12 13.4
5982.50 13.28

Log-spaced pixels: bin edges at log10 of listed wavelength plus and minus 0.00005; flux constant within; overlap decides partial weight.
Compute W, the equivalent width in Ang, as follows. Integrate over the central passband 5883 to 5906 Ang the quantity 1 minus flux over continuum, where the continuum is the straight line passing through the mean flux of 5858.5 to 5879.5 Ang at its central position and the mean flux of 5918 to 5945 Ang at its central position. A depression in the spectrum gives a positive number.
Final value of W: 0.7 Ang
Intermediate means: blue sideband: 13.7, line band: 13.3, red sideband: 13.7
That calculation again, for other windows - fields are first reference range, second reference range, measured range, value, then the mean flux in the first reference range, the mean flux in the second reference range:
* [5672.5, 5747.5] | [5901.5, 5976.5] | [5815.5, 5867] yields 0.2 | 13.9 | 13.7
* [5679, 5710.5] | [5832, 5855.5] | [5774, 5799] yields -0.2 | 14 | 13.7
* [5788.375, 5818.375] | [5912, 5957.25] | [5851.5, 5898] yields 1.1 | 14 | 13.7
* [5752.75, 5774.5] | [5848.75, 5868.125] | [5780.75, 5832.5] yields -0.6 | 14.1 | 13.6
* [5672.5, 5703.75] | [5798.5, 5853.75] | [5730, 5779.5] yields 0.1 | 14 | 13.9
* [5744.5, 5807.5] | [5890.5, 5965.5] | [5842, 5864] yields 0.3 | 14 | 13.6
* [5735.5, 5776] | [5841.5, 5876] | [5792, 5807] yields -0.3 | 14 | 13.7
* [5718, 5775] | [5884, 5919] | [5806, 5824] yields -0.3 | 14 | 13.4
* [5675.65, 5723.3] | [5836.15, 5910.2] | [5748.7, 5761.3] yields -0.1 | 13.9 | 13.6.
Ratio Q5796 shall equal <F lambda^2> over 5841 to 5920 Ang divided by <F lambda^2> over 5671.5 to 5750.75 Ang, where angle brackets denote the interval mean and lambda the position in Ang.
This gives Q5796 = 1.03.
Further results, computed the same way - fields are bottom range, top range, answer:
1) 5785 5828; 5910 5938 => 1.02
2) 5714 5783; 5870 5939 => 1.03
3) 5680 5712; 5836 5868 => 1.03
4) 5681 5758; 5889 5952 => 1.04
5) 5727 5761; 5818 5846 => 1.03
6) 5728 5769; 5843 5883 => 1.02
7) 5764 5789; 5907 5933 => 1.03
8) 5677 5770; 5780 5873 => 1.03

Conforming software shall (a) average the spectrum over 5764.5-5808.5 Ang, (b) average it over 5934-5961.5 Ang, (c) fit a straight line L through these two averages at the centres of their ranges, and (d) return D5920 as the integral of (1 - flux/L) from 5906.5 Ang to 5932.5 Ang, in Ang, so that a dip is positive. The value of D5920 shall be -0.1 Ang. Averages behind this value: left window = 14.1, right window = 13.6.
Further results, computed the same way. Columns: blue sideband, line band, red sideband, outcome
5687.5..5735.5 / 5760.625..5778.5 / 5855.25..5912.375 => -0.3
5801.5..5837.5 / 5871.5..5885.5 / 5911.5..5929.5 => 0.0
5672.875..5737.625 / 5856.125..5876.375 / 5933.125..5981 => 0.1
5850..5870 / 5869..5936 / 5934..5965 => 0.1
